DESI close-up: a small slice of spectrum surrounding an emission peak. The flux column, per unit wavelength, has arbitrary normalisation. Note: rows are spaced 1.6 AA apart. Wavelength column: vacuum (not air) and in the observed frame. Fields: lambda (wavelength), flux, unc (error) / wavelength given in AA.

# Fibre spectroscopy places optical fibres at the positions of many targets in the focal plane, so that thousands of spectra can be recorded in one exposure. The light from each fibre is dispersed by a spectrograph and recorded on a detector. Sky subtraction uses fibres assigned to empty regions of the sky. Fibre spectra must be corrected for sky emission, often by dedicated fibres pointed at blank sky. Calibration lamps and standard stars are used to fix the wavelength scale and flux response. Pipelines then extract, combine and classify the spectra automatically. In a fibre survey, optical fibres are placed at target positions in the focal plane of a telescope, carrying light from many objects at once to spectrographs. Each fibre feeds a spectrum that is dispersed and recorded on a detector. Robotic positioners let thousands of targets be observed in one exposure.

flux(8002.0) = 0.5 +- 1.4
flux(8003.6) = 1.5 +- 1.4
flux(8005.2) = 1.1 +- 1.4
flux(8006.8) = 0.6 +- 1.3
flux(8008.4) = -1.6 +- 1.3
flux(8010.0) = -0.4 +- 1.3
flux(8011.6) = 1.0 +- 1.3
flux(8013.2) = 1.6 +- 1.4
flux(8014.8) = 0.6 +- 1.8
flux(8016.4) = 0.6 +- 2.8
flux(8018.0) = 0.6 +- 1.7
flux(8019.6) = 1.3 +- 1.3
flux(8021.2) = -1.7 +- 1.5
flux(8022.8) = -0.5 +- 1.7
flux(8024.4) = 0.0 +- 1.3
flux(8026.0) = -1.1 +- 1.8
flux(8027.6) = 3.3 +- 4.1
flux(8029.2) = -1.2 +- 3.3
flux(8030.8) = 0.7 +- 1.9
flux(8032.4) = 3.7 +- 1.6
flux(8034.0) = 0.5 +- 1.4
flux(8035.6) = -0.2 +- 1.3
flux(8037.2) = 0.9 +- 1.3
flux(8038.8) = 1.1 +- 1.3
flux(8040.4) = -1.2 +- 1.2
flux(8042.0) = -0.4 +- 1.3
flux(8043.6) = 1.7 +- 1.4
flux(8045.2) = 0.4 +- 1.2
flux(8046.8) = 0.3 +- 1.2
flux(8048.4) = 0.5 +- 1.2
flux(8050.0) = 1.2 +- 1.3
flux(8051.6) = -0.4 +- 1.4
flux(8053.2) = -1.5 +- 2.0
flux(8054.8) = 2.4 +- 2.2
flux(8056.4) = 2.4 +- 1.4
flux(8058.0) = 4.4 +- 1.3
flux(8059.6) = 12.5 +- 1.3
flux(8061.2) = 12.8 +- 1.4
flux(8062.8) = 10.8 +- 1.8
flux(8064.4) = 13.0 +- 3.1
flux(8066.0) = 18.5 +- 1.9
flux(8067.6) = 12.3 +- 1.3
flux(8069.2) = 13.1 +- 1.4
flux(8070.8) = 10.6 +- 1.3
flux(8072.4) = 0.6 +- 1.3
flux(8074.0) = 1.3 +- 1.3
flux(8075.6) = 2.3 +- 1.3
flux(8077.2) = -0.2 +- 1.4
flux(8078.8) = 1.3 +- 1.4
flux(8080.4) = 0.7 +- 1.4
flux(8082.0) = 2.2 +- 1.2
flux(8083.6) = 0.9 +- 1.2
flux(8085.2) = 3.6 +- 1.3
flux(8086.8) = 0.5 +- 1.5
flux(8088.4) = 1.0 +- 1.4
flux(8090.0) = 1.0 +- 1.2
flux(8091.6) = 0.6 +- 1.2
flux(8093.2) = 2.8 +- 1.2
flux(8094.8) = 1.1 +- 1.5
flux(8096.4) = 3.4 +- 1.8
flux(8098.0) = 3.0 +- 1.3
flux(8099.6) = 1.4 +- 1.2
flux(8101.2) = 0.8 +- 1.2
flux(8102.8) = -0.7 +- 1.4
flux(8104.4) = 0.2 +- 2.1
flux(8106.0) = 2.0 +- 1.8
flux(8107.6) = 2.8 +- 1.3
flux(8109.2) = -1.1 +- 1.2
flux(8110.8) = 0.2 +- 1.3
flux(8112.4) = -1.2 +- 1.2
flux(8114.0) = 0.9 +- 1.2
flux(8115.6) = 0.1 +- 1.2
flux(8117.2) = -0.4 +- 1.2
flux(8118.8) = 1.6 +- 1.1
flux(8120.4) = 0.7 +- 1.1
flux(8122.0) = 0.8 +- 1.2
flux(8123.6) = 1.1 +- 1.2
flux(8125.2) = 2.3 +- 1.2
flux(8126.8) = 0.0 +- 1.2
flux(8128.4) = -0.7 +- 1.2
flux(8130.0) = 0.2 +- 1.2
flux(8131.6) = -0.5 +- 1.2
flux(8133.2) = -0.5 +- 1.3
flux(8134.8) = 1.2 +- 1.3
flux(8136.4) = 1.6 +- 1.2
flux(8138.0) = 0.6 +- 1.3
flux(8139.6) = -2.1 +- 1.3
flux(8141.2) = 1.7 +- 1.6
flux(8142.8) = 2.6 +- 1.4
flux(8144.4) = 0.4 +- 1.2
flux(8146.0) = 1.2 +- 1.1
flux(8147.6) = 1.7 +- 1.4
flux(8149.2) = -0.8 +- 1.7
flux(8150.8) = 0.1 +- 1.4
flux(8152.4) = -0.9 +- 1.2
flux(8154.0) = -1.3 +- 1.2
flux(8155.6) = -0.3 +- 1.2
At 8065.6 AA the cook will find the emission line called [O II]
